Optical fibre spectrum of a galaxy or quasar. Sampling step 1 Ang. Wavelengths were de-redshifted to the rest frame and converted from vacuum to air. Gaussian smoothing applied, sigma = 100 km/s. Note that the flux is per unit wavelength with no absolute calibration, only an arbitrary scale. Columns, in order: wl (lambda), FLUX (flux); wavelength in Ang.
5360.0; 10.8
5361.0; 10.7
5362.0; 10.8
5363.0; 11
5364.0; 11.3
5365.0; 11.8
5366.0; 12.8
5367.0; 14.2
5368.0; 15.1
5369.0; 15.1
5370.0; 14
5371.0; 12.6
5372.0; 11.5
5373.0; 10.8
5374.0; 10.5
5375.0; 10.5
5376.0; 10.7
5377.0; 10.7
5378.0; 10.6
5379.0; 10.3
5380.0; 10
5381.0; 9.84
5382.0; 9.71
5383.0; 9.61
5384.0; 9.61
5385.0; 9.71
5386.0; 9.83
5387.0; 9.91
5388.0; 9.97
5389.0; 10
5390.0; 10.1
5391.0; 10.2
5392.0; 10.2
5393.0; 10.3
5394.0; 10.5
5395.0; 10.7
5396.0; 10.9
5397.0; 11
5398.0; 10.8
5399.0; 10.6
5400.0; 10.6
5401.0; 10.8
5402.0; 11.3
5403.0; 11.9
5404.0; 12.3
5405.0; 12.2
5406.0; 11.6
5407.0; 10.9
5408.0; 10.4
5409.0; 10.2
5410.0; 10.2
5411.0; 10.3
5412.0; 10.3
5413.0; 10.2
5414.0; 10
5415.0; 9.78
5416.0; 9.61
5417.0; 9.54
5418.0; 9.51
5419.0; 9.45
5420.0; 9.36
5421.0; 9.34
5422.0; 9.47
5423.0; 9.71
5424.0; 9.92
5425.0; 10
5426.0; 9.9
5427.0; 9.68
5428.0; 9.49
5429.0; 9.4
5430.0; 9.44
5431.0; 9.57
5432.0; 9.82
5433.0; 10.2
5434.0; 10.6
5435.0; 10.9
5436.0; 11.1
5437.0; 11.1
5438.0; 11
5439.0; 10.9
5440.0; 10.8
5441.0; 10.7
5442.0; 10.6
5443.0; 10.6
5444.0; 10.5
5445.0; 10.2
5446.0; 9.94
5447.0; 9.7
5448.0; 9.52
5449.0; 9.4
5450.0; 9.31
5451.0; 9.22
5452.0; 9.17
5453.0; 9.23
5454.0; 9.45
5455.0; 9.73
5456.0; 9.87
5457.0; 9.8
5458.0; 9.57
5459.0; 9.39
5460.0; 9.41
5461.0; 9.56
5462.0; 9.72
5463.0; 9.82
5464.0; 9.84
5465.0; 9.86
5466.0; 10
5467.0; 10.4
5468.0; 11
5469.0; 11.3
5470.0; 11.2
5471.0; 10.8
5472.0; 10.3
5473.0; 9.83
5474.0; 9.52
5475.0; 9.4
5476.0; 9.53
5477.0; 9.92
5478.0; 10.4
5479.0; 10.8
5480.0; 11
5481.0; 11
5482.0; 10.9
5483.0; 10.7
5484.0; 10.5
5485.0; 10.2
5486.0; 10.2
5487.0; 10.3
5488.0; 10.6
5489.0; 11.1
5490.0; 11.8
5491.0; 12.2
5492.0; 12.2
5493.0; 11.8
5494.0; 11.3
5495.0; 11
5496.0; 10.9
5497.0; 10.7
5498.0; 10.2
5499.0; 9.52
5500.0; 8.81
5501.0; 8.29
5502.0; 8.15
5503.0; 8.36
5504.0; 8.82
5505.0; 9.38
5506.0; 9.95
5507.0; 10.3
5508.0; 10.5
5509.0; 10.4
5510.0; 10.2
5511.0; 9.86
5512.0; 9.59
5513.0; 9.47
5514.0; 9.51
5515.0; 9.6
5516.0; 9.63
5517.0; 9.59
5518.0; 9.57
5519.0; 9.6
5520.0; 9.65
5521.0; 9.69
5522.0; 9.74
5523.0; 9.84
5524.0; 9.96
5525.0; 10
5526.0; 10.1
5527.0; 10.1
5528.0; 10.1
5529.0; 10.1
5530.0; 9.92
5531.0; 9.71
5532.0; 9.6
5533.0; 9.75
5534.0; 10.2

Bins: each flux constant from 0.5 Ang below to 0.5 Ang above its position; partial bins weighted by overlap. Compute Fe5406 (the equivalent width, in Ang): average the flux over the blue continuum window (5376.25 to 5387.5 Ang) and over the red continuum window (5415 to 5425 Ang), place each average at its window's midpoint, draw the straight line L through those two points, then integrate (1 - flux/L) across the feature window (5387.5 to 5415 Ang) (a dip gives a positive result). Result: -2.5 Ang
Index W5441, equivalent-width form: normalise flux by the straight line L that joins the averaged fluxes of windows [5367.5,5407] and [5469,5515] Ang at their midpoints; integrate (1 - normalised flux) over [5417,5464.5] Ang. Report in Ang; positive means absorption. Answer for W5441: 3.1 Ang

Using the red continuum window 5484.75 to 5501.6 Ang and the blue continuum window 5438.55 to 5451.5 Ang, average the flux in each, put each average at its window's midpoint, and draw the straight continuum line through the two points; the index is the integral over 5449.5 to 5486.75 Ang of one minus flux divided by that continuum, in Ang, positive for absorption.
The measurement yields 1.1 Ang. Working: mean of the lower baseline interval 10.1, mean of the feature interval 10.1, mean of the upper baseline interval 10.6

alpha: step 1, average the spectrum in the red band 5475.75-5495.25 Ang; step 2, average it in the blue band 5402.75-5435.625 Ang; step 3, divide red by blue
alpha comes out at 1.07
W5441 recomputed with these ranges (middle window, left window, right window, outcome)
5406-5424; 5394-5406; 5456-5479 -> 1.6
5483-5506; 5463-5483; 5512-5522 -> -0.7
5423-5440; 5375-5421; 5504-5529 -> 0.0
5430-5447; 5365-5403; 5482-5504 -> 0.3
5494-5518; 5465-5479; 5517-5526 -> 0.5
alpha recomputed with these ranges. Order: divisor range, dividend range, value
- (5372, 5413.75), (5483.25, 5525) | 0.96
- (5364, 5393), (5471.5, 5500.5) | 0.96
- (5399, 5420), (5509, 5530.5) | 0.93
